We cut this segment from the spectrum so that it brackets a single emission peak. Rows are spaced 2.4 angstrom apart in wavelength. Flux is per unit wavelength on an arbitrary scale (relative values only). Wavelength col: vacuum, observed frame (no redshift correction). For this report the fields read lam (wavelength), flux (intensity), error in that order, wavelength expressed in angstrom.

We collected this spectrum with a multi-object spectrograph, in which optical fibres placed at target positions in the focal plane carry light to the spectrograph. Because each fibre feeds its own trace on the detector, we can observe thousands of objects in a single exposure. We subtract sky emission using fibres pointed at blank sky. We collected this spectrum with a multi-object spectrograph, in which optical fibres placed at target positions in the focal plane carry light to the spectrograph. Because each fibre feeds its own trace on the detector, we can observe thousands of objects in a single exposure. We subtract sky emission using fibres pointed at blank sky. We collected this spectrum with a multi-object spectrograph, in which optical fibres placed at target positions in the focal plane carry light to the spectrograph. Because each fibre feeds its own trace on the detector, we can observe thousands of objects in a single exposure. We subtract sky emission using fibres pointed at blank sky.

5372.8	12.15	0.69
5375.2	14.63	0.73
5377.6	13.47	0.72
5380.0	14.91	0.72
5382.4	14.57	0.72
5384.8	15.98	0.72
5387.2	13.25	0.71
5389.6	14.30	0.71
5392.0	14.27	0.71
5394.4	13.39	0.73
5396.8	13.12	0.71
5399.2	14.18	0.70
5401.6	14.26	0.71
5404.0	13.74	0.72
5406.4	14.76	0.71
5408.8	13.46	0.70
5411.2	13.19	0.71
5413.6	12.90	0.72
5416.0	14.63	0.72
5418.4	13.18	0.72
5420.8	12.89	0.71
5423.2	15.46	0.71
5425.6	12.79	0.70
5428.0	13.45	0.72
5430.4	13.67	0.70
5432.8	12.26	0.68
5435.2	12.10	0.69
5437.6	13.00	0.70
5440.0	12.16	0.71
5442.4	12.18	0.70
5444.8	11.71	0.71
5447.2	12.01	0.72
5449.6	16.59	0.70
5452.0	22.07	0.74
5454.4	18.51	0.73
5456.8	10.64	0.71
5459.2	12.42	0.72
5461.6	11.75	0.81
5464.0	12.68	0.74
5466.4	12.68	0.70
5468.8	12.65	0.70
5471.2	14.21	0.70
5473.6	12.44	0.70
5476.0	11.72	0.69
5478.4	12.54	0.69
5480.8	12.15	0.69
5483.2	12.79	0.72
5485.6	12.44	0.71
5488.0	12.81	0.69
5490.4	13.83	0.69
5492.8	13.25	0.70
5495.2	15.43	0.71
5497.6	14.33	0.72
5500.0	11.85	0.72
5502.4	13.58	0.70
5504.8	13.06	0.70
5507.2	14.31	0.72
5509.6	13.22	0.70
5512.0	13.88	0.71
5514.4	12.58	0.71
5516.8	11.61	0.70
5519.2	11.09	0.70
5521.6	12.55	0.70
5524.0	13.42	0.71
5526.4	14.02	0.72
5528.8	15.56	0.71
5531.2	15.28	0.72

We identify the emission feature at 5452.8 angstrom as Hbeta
